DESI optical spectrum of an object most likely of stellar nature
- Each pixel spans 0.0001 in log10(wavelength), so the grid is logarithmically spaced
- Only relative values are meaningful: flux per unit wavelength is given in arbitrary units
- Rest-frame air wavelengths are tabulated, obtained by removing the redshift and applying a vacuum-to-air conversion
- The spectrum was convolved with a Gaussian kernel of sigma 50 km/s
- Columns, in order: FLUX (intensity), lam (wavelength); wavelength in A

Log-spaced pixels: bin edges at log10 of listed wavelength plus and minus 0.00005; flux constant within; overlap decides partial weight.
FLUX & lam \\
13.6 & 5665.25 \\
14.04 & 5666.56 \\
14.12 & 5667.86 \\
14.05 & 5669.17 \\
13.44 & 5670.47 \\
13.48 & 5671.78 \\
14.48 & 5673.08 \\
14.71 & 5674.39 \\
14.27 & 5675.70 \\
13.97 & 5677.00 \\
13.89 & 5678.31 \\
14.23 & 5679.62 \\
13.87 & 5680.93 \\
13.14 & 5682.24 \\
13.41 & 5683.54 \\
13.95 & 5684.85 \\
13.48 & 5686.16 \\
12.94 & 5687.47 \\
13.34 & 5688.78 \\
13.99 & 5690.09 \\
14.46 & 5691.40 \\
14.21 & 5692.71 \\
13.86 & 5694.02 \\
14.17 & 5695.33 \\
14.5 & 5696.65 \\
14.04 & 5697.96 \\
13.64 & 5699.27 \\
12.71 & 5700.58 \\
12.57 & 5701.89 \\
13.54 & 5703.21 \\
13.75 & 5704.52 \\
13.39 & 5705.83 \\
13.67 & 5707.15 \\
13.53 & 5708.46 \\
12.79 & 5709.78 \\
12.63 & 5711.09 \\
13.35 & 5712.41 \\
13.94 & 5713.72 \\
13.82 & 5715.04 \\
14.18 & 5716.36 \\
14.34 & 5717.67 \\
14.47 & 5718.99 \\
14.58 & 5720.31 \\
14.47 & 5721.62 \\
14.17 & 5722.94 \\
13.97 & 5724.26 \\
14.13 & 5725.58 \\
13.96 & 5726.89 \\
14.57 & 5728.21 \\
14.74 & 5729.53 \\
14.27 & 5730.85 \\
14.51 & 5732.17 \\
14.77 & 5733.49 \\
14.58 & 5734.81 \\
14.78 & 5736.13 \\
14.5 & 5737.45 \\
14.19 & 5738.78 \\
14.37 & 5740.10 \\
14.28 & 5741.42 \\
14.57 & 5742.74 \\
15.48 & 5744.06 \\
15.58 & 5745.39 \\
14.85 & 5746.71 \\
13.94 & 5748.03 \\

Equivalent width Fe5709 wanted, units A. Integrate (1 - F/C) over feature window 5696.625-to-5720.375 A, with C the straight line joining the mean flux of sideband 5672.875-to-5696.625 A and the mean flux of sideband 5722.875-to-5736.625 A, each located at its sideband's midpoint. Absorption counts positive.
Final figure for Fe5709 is 0.9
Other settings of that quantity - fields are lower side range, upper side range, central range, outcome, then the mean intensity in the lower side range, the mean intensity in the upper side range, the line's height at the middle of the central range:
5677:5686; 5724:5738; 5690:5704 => 0.2 A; 13.7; 14.5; 14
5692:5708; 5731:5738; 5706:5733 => 0.4 A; 13.7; 14.6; 14.2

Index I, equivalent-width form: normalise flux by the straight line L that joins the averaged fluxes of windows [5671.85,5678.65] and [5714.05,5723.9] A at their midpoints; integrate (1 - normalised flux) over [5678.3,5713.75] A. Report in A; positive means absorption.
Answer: 1.61 A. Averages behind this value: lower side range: 14.2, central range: 13.6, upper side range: 14.3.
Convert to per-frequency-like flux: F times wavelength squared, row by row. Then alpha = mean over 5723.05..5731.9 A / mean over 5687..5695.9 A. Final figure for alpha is 1.04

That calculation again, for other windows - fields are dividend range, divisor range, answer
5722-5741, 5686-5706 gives 1.07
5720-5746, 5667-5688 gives 1.07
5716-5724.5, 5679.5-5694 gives 1.06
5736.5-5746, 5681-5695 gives 1.09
